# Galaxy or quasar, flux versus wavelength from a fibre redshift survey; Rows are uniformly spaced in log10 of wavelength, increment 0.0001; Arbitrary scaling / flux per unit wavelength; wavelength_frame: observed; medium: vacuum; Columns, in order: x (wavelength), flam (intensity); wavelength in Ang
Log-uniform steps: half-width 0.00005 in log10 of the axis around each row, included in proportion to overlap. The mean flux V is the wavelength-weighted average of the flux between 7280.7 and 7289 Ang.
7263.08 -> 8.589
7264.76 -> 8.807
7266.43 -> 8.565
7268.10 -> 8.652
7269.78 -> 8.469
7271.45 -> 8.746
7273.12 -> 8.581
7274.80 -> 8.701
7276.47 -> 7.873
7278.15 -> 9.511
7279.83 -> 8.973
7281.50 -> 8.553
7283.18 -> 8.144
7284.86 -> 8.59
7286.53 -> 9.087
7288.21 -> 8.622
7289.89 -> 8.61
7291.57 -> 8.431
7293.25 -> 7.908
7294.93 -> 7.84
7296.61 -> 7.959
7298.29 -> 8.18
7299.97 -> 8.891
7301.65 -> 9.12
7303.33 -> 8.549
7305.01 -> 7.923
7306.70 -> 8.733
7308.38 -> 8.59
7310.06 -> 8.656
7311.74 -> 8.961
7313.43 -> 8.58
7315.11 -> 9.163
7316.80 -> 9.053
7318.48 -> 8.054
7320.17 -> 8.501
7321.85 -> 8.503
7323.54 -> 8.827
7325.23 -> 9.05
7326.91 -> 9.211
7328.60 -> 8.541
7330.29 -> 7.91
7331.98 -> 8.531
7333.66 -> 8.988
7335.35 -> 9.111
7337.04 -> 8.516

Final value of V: 8.6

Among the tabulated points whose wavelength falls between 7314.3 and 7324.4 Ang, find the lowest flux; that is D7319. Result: 8.054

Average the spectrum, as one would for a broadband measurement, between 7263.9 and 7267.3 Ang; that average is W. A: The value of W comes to 8.68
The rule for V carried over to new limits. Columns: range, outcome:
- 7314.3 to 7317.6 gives 9.09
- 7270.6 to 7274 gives 8.67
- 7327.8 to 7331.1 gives 8.22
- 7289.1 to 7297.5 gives 8.14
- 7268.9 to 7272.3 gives 8.61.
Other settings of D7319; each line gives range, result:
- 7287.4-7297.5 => 7.84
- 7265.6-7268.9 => 8.565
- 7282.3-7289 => 8.144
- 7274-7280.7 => 7.873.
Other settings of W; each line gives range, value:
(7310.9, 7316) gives 8.89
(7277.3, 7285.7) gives 8.75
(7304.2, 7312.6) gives 8.57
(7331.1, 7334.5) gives 8.77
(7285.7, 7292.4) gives 8.68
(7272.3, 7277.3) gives 8.39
